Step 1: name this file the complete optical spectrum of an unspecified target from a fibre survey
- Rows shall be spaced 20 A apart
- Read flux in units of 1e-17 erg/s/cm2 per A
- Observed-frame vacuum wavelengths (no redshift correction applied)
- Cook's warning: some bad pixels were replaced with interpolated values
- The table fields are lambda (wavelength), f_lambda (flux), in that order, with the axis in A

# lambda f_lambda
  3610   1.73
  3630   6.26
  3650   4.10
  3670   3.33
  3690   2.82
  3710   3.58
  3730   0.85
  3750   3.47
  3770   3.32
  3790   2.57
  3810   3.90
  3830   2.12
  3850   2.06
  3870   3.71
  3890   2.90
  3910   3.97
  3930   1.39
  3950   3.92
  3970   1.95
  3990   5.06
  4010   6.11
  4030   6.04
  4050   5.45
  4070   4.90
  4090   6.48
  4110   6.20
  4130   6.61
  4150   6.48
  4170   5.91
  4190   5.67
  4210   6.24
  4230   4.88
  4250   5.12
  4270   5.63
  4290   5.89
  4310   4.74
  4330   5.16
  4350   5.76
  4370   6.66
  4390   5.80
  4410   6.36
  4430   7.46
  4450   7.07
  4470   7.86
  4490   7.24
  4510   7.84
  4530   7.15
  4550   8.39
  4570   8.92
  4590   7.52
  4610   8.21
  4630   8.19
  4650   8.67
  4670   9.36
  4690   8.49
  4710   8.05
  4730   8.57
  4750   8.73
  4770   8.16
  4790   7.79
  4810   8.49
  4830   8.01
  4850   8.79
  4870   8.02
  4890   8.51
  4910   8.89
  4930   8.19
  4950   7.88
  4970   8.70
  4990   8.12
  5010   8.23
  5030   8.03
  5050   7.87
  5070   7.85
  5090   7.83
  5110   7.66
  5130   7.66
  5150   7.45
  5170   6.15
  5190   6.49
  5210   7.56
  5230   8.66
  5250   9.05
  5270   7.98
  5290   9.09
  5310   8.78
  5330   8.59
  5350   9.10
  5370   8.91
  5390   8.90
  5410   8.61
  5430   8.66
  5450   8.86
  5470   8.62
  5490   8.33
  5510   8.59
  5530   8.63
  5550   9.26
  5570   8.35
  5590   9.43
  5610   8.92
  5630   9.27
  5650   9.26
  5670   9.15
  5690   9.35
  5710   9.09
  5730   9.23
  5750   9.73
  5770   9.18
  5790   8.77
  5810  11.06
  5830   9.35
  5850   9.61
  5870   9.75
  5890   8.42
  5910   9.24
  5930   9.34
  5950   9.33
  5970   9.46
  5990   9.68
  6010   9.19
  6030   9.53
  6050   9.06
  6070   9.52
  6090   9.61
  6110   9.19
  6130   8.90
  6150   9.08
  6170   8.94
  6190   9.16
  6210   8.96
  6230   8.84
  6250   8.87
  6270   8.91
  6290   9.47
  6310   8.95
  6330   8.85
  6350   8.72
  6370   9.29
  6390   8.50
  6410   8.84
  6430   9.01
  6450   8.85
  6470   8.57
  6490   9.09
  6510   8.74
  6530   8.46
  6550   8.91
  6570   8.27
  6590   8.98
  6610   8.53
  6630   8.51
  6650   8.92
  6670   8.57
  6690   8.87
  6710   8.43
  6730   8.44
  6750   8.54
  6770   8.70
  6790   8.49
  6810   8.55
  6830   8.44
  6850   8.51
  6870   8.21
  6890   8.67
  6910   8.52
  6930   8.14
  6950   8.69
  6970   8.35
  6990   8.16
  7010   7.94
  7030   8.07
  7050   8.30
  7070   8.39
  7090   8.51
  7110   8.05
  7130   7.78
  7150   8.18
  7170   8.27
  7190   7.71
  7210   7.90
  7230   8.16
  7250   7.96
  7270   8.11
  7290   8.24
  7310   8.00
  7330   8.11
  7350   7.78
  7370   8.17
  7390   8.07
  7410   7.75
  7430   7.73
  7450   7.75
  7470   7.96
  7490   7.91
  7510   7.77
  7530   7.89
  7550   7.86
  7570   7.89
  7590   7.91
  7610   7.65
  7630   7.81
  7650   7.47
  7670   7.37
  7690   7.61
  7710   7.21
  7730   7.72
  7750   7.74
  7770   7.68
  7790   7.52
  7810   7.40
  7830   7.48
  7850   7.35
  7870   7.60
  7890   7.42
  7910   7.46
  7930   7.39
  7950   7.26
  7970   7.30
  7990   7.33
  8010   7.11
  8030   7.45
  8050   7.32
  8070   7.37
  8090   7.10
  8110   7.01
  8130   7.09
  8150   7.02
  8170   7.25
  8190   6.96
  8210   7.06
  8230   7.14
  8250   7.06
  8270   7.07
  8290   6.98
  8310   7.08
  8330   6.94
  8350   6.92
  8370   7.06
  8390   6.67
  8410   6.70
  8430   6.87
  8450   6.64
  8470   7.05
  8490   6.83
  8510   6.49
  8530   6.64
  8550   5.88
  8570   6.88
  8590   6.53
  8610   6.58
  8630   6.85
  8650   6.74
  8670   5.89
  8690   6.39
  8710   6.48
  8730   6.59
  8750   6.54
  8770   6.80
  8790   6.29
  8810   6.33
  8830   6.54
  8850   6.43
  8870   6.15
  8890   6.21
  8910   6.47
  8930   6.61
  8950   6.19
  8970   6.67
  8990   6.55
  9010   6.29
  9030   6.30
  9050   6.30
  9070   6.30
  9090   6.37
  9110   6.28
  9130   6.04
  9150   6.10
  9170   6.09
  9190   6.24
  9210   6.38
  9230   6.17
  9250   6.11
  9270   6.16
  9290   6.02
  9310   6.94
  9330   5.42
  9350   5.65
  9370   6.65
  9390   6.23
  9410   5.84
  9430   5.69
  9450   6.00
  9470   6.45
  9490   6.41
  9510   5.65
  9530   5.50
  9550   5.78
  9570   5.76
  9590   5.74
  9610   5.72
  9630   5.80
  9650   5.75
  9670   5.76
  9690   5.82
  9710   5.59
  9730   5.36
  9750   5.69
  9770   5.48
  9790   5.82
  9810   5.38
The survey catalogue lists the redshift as 0.000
